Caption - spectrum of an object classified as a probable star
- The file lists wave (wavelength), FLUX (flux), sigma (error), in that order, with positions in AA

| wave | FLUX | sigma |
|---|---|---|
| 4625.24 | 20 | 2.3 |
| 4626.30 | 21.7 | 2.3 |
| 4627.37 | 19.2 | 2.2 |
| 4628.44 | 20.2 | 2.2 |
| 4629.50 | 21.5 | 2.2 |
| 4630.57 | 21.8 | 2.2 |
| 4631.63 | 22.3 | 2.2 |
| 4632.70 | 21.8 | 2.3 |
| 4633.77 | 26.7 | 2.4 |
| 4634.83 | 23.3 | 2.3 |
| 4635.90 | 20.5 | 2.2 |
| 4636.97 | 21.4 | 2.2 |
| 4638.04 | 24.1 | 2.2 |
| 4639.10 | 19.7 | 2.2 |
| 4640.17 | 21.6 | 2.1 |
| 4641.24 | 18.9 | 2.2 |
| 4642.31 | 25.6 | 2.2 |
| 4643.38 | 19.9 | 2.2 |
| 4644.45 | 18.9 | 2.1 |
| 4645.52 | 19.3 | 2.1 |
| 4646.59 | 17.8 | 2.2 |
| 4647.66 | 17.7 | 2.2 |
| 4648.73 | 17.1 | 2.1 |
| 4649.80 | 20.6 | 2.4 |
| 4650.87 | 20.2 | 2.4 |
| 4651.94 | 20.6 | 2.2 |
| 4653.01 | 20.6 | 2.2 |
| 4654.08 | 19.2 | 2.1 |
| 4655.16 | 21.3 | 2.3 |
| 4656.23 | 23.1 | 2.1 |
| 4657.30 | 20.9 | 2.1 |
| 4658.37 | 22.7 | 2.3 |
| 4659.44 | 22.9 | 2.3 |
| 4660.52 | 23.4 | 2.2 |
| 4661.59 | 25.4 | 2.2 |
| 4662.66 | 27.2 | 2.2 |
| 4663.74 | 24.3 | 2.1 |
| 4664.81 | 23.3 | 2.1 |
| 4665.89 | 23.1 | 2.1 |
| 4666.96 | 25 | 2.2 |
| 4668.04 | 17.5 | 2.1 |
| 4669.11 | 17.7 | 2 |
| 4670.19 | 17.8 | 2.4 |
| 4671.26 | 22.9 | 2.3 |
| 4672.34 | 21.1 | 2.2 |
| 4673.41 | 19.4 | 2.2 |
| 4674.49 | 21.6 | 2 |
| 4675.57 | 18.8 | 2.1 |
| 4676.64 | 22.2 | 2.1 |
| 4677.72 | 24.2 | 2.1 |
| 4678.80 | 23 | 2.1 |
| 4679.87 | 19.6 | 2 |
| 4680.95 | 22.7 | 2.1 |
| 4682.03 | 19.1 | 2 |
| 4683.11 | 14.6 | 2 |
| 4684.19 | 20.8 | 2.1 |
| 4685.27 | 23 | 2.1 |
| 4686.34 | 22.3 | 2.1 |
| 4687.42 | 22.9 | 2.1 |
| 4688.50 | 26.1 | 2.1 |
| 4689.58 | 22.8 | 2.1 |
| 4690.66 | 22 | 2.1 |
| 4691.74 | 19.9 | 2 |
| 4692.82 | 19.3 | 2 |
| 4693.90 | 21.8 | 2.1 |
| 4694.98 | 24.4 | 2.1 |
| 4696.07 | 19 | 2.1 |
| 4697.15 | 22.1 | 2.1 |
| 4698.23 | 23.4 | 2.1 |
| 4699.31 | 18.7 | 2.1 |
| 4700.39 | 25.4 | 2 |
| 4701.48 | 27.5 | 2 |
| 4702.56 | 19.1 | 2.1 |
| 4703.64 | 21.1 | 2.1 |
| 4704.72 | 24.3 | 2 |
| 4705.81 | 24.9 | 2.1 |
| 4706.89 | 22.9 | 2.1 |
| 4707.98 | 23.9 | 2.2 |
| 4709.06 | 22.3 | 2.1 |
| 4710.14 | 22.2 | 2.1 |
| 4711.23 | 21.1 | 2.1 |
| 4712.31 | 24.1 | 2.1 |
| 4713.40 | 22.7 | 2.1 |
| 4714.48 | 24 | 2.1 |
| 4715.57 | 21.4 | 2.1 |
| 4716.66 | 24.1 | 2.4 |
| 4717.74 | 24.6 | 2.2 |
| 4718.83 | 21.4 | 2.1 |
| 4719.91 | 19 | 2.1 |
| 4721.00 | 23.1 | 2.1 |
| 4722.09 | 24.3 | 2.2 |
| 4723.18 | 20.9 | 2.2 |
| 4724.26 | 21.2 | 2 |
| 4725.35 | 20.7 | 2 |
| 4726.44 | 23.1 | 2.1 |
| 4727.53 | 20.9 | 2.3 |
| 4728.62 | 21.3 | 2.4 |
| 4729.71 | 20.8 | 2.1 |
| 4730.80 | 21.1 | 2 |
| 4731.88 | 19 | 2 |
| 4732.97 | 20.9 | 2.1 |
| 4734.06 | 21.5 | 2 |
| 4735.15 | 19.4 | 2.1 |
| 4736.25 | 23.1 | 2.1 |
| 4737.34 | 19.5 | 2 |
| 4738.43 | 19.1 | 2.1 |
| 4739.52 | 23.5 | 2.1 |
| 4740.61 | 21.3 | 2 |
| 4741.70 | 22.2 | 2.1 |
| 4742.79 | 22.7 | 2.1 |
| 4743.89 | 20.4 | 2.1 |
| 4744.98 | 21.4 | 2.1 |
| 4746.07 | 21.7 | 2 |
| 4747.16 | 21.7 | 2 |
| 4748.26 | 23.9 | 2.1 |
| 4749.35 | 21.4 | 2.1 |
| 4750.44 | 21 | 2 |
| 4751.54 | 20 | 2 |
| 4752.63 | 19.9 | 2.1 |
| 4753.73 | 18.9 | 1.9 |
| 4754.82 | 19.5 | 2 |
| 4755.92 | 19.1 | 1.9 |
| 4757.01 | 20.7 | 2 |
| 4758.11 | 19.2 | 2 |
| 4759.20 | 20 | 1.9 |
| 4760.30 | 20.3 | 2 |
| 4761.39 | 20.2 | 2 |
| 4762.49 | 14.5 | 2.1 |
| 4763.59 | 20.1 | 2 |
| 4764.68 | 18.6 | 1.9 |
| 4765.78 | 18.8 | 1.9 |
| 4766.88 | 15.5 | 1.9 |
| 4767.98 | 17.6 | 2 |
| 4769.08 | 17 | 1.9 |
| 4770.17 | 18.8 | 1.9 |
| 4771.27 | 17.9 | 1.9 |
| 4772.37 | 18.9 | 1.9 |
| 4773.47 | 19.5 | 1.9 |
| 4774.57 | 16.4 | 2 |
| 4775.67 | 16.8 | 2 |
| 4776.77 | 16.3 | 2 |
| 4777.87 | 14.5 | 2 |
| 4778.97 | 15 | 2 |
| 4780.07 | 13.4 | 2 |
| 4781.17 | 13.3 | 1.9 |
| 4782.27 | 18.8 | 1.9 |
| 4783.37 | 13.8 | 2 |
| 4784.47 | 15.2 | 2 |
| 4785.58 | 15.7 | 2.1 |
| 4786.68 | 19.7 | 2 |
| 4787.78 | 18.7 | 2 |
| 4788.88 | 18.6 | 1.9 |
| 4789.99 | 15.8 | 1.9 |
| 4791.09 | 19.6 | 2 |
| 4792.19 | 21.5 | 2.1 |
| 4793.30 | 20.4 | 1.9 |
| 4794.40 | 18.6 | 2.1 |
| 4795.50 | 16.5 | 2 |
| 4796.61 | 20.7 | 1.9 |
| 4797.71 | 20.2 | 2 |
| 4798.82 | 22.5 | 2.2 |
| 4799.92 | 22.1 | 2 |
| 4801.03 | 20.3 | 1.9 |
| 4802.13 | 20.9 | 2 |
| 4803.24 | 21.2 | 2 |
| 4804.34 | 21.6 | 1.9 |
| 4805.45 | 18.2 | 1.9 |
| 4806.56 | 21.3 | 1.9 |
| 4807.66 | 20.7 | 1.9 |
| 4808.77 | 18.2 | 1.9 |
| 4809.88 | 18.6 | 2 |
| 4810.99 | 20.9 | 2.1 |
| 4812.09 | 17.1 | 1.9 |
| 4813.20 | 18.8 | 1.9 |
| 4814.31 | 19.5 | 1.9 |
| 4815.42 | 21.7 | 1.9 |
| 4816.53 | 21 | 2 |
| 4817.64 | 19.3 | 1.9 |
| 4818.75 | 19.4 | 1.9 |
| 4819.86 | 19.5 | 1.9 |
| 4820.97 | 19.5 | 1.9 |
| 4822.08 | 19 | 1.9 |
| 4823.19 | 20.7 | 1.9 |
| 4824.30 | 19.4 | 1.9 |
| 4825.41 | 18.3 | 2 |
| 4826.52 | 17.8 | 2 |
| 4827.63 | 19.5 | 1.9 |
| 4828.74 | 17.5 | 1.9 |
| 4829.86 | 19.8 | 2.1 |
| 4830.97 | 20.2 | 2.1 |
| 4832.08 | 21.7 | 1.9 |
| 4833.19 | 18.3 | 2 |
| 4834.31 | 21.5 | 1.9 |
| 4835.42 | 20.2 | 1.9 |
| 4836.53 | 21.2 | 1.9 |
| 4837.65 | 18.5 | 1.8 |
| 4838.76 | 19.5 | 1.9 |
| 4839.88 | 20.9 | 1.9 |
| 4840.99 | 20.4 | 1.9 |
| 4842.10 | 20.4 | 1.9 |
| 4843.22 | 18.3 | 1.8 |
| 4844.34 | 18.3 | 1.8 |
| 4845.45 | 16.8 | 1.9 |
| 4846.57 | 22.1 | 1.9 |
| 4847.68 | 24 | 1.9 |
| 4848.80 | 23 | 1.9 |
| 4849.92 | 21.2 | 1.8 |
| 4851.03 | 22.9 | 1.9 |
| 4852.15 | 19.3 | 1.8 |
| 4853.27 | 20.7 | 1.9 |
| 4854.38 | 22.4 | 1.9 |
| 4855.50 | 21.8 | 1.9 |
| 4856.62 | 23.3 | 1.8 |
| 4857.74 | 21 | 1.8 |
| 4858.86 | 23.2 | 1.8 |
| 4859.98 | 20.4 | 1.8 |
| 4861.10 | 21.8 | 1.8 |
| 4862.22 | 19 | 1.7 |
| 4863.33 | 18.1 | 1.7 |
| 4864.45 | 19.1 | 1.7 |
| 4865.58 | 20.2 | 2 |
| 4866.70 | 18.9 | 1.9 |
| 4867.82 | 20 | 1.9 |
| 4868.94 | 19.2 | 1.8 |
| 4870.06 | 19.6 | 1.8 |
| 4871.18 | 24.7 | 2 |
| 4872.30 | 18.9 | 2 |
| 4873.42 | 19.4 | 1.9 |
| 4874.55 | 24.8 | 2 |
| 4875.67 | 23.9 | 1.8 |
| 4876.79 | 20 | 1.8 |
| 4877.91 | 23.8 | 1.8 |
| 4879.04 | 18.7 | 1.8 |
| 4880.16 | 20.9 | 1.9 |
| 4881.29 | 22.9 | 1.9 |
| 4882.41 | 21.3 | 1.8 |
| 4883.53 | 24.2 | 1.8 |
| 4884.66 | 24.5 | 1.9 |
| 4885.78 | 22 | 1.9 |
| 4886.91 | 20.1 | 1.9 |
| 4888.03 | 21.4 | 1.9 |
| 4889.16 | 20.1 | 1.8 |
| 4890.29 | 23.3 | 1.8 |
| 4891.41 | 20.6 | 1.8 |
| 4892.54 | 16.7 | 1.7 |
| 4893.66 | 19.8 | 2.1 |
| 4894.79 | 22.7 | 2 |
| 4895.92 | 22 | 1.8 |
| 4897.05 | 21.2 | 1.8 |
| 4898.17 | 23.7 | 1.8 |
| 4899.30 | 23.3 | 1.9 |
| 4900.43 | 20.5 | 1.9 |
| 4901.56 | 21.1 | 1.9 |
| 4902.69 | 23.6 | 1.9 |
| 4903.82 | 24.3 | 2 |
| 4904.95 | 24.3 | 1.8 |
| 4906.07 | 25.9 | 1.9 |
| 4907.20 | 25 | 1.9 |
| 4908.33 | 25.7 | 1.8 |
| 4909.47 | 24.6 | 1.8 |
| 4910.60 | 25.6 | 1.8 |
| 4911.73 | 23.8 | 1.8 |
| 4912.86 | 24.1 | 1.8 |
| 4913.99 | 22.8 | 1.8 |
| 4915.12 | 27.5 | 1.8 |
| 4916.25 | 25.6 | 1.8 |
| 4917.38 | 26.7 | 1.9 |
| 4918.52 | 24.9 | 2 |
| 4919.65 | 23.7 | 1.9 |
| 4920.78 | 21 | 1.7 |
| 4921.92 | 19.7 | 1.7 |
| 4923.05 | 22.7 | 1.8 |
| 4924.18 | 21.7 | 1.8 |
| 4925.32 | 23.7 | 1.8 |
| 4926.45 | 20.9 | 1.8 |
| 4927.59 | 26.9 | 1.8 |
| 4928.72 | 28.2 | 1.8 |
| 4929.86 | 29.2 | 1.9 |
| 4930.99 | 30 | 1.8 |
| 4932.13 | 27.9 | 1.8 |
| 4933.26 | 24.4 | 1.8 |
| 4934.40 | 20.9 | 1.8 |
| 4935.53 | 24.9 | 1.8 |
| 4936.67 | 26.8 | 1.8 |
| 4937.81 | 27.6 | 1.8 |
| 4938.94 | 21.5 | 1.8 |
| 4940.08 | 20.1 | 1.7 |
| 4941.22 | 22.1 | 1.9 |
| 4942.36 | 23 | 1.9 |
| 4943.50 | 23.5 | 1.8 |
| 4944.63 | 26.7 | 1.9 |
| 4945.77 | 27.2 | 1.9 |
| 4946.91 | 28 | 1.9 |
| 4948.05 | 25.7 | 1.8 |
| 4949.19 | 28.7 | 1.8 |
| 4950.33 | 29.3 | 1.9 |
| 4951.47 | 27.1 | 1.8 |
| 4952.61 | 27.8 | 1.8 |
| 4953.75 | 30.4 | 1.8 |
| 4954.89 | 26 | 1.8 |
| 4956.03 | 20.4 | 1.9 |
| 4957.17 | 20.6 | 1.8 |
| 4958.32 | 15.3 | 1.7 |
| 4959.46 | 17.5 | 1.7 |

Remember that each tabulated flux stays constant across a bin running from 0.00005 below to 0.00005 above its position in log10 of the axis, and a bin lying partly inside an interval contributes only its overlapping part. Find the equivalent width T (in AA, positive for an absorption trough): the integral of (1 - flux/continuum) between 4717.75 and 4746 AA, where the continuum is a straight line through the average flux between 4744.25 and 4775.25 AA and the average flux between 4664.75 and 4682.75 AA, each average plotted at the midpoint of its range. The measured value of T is -2.1 AA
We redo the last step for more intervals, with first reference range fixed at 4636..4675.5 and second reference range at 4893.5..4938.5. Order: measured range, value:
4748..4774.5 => 3.9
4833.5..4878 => 5.2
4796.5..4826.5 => 4.0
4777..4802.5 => 5.3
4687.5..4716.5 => -1.1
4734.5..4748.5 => 0.5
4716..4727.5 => -0.1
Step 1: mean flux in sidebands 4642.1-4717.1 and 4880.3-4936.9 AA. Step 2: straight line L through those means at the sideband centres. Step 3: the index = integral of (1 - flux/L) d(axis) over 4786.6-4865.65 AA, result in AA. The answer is 9.7 AA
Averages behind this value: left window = 21.7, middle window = 20.1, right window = 23.5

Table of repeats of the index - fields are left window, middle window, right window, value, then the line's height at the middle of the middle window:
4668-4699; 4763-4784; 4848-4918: 4.58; 21.6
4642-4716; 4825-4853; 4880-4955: 3.88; 23.3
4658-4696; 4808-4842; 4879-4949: 4.97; 23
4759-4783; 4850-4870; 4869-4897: -0.05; 20.6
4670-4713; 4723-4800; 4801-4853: 5.93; 20.9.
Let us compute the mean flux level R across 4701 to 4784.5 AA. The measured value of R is 20.3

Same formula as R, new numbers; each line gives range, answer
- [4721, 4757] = 21.1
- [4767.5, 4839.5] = 18.9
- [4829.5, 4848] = 20.1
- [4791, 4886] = 20.5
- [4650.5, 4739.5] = 21.8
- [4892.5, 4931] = 23.8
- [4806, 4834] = 19.5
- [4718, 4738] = 21.2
